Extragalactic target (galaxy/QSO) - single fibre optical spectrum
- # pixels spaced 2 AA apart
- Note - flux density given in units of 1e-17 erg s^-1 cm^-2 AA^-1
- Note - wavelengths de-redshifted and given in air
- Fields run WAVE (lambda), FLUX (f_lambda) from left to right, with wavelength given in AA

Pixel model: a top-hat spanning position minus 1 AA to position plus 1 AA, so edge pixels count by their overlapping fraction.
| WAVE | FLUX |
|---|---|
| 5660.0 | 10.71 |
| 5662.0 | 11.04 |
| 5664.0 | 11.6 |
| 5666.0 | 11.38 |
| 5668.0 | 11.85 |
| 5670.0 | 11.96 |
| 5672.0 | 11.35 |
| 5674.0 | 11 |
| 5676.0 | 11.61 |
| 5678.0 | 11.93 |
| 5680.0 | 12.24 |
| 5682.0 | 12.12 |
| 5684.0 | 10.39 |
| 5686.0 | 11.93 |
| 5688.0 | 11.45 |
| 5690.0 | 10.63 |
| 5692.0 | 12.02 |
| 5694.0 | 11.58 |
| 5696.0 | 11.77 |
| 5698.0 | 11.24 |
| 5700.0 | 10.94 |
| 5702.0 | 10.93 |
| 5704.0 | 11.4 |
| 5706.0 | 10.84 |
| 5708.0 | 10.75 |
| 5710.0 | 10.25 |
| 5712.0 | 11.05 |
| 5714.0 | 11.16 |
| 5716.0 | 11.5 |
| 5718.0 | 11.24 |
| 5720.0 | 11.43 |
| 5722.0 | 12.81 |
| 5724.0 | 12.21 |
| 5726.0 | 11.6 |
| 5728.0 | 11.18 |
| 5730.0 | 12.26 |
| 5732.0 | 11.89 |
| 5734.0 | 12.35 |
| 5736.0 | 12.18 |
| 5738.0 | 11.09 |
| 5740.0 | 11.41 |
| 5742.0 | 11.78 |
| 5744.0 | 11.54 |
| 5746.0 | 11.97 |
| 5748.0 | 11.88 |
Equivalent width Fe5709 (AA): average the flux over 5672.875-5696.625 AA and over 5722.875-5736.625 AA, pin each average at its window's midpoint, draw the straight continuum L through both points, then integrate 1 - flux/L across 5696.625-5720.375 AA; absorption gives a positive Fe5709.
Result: 1.4 AA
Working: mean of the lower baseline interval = 11.6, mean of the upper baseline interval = 12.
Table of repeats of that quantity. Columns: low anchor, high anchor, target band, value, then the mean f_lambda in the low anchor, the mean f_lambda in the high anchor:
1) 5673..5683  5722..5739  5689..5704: 0.65 AA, 11.8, 11.9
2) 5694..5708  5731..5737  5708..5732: 0.49 AA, 11.2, 12.1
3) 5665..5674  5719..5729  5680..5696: 0.20 AA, 11.6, 11.8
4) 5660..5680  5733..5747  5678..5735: 0.82 AA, 11.5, 11.8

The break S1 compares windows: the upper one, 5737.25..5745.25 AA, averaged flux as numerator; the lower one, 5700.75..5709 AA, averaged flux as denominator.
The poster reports 1.05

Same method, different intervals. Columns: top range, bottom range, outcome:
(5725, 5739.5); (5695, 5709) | 1.06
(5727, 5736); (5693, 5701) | 1.05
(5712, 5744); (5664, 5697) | 1.01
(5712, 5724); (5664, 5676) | 1.01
